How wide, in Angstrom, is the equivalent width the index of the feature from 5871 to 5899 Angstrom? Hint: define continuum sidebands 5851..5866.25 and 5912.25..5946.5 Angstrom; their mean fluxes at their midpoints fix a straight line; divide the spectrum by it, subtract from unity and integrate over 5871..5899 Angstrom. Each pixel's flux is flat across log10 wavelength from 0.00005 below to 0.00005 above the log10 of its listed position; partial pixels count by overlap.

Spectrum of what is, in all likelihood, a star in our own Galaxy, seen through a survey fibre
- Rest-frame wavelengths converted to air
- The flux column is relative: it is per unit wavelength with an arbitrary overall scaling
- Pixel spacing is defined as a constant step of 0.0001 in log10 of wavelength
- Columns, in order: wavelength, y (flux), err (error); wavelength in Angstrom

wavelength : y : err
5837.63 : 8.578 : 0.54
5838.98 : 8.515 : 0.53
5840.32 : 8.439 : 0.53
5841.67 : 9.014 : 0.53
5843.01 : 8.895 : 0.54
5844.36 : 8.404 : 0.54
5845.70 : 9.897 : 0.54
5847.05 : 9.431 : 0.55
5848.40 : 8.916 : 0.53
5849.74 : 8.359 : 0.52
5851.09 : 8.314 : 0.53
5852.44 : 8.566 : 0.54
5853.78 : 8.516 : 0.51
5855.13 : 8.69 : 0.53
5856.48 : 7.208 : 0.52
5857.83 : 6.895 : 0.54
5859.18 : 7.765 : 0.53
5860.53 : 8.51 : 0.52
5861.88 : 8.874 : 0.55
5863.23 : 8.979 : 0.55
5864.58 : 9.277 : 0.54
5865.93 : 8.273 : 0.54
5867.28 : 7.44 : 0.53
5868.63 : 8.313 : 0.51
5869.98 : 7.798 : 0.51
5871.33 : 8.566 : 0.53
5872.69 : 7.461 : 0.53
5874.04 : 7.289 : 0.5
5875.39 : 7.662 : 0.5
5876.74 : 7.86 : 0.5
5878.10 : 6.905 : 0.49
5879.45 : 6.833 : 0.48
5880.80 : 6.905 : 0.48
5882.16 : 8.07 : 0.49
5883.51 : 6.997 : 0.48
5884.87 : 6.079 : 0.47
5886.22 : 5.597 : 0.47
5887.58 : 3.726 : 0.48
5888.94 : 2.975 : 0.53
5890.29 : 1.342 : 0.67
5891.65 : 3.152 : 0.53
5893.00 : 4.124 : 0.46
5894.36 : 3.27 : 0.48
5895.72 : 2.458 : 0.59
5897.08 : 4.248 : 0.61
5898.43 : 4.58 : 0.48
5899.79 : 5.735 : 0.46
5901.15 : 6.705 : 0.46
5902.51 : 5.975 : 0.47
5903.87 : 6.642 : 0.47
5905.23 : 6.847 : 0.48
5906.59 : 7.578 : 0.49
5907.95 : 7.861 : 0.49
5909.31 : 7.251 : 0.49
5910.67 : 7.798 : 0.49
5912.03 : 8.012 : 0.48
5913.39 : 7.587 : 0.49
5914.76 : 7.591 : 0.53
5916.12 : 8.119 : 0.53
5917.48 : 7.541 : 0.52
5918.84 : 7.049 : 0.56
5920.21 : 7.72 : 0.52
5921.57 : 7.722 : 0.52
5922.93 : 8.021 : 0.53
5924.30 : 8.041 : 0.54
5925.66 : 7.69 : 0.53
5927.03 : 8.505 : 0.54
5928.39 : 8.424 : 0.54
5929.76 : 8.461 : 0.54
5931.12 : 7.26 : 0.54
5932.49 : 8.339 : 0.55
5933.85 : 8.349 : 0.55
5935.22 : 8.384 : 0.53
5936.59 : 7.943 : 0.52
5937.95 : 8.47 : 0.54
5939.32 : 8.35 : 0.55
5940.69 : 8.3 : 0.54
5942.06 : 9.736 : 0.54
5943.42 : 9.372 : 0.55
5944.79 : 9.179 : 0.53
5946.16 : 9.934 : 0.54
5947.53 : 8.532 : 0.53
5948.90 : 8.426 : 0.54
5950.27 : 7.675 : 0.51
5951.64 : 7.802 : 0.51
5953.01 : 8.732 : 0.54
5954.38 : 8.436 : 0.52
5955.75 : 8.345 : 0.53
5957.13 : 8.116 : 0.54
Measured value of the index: 9.4 Angstrom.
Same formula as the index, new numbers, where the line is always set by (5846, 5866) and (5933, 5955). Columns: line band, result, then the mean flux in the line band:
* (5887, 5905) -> 8.94 Angstrom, 4.29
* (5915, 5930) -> 1.15 Angstrom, 7.91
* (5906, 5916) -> 1.00 Angstrom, 7.69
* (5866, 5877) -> 0.87 Angstrom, 7.83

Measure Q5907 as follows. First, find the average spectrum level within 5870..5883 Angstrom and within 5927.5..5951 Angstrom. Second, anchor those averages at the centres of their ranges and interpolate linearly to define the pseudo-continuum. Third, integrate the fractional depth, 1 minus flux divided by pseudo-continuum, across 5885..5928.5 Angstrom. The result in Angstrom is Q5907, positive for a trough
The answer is 9.9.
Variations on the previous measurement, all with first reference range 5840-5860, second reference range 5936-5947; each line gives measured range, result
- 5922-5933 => 1.0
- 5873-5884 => 1.7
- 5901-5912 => 2.0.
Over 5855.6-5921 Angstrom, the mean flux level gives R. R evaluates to 6.7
